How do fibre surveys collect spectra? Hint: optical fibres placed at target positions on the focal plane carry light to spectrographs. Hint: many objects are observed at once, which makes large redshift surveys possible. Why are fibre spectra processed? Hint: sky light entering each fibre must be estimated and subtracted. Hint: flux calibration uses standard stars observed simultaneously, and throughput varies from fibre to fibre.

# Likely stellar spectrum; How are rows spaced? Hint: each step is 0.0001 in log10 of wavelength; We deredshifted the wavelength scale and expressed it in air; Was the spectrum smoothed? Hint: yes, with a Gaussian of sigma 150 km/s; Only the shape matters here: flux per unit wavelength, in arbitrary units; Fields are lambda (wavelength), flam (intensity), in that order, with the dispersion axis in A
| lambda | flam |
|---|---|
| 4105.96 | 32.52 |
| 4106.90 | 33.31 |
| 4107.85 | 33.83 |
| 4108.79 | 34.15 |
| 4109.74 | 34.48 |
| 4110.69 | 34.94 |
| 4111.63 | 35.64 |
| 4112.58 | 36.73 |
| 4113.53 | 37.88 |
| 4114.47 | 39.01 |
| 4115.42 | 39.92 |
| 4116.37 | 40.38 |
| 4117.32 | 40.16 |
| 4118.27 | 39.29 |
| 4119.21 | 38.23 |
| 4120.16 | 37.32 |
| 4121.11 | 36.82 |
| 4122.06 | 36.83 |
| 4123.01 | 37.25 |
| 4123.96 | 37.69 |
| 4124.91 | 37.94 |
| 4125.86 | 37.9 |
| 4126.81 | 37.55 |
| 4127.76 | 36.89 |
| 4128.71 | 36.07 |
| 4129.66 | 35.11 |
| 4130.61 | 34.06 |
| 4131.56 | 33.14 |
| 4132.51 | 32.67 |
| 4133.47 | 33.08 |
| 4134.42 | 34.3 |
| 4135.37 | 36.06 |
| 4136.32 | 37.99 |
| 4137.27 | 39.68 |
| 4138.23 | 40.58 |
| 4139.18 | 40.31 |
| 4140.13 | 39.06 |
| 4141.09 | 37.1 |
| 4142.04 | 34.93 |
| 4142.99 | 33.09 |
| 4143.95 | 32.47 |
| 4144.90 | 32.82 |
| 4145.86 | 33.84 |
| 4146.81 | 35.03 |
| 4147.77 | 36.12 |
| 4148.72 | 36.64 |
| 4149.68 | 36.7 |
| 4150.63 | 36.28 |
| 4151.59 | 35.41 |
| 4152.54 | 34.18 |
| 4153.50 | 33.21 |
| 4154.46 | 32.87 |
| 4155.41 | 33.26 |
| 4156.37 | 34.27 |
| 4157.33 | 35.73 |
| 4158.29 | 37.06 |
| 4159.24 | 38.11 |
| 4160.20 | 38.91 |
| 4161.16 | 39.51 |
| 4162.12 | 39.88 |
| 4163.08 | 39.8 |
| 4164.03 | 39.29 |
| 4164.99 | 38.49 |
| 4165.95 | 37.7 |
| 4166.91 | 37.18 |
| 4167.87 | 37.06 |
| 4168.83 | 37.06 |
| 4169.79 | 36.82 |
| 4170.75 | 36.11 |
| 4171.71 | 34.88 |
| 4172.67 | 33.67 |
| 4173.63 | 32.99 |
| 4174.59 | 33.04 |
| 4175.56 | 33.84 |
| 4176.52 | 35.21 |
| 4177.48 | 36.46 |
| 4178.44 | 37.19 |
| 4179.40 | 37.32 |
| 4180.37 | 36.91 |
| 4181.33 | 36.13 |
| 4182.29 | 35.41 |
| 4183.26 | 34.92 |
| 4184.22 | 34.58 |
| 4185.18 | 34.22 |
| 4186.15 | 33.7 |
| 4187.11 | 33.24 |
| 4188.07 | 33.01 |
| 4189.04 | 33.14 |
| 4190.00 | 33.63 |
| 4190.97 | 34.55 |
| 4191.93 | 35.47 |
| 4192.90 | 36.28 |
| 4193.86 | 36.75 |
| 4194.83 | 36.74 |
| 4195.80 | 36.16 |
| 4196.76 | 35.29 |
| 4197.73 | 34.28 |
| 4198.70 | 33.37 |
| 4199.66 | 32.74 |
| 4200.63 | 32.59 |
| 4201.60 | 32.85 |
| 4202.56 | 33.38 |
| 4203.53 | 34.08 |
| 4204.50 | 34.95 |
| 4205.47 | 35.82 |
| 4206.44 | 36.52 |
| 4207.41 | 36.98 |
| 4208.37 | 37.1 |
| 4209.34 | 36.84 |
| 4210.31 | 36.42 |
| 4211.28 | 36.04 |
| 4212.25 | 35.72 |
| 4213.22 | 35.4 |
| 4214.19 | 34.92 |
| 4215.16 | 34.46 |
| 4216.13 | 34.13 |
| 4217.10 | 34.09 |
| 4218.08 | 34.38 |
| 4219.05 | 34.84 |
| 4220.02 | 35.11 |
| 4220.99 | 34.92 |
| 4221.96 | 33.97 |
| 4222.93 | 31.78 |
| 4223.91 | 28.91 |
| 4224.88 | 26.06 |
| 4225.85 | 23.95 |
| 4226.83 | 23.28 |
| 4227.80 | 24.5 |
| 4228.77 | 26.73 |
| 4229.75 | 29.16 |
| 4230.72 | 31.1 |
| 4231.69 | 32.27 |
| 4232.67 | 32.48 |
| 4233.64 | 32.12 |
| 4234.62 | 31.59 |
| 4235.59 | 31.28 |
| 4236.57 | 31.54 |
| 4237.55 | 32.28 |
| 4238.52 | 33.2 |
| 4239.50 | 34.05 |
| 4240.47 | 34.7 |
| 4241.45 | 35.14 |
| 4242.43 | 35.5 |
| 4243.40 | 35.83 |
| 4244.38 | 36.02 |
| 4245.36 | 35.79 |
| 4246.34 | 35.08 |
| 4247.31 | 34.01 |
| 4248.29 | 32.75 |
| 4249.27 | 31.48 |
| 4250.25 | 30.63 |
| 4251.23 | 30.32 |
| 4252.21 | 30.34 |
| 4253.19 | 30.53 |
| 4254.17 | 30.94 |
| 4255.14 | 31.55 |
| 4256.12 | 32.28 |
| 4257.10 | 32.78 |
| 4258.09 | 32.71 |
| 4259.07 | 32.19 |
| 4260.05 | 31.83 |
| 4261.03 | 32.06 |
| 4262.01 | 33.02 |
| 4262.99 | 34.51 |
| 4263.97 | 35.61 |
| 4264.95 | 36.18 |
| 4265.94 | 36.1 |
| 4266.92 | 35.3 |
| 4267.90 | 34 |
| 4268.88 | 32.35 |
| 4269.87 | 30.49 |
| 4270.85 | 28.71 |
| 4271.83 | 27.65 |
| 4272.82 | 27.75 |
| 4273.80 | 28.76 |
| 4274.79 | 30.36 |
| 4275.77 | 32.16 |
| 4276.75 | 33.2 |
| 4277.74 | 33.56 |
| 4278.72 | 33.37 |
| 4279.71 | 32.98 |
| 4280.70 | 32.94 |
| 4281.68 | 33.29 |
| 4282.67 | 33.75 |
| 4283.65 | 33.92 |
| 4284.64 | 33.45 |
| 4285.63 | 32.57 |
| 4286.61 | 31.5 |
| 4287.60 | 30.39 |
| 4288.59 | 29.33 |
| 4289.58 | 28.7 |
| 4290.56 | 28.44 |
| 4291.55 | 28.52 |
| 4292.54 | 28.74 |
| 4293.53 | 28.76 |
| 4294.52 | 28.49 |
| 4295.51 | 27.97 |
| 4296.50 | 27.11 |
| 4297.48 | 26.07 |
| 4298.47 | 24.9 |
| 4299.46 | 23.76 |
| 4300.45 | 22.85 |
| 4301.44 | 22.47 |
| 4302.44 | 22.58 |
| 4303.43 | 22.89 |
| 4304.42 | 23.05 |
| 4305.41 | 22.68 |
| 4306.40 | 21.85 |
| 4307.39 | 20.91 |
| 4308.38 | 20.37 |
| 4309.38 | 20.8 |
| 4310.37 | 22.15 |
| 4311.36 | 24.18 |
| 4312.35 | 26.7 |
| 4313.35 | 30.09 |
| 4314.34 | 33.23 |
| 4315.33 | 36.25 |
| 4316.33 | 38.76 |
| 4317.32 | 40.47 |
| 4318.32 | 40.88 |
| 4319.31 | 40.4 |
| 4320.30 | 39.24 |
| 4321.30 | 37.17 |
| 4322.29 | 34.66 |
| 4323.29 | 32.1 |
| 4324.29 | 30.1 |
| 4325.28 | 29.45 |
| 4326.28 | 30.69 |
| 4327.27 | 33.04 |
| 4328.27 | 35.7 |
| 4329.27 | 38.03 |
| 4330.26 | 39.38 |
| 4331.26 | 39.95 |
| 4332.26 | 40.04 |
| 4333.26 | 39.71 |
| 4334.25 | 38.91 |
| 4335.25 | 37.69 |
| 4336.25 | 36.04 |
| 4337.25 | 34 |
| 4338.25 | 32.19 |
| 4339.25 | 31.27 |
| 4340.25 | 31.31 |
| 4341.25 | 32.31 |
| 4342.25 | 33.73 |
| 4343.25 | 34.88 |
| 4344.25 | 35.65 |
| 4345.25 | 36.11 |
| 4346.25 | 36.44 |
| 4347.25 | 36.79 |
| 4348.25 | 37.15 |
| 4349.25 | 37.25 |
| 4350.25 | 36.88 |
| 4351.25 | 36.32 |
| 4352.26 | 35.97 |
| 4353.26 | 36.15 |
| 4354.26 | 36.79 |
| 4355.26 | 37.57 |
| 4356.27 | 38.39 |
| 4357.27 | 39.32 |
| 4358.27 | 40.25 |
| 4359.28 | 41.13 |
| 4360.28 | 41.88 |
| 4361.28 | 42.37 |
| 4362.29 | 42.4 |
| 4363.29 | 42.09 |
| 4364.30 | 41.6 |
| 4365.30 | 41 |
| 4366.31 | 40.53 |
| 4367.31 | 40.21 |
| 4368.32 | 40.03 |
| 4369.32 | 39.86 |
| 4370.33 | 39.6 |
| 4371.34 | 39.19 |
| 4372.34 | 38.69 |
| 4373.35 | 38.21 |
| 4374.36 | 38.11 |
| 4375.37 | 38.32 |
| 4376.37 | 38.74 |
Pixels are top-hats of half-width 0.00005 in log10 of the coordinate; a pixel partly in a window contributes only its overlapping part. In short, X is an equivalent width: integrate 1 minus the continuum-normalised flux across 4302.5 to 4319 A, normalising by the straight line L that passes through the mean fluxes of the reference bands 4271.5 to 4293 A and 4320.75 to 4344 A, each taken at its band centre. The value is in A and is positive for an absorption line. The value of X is 2.7 A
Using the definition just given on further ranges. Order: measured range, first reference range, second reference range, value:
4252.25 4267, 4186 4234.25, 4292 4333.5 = -0.6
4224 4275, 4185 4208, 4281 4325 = 0.3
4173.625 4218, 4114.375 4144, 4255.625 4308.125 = -1.5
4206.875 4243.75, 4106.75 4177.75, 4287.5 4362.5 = 2.1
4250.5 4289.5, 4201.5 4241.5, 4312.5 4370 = 2.7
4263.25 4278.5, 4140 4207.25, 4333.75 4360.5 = 1.6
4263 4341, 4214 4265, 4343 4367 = 9.7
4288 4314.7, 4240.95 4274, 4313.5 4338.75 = 7.3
